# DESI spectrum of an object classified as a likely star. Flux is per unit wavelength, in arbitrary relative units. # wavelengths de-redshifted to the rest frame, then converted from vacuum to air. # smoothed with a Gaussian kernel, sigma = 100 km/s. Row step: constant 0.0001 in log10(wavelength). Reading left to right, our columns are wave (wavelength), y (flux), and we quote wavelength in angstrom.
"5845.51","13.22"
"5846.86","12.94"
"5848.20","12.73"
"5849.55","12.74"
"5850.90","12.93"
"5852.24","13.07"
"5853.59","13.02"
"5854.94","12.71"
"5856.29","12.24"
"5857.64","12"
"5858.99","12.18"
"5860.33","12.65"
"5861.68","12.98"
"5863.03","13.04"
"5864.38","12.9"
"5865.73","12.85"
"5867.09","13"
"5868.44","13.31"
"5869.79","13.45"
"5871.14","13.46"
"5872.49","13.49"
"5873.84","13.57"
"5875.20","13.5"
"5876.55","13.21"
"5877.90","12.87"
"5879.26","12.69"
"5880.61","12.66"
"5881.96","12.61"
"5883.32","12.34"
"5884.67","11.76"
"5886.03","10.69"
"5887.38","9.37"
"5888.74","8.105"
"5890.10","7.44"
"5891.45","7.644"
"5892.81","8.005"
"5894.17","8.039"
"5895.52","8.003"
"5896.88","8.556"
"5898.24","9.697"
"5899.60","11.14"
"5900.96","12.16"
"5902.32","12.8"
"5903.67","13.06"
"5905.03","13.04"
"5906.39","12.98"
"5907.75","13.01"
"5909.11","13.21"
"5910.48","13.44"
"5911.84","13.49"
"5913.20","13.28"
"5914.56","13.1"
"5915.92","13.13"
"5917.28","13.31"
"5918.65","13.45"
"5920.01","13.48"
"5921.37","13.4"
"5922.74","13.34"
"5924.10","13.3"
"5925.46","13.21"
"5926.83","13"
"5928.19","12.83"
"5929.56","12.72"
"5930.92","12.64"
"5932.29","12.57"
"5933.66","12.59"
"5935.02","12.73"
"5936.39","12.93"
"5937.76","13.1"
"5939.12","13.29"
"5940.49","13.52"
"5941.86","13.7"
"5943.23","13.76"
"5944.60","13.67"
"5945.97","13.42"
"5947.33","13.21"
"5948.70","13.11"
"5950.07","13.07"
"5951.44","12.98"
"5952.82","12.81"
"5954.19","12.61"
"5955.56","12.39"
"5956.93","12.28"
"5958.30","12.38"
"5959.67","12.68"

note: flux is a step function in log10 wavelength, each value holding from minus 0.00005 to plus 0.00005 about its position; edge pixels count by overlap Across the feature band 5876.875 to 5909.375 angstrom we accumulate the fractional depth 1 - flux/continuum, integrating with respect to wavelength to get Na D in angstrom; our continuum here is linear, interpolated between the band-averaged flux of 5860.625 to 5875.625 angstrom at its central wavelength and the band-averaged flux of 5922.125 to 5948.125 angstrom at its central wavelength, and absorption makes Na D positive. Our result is 5.6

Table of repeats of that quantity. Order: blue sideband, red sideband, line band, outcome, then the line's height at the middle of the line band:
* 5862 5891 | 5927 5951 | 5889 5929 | 2.6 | 12.7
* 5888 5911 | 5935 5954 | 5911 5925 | -2.0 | 11.7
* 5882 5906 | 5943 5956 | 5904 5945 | -4.9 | 11.8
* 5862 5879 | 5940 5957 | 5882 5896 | 4.1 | 13.2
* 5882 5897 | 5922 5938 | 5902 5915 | -2.6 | 11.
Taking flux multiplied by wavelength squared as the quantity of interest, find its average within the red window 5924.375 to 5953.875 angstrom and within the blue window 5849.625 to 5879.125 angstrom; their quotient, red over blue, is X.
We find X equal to 1.0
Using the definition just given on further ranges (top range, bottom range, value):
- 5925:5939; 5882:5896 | 1.40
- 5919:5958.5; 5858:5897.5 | 1.16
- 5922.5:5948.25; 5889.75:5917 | 1.17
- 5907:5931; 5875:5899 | 1.29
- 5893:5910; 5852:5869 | 0.89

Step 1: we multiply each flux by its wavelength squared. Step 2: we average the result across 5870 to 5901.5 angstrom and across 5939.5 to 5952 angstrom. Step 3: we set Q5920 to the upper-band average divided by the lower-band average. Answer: 1.25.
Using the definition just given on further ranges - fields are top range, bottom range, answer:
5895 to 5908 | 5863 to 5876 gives 0.87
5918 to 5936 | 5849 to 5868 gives 1.05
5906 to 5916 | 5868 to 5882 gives 1.01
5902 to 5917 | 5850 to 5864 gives 1.06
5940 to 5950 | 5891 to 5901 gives 1.52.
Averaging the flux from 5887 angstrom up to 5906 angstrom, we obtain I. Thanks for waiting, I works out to 9.85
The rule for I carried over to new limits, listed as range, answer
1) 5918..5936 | 13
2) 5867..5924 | 12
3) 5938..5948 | 13.5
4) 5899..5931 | 13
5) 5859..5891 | 12.2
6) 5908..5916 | 13.3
